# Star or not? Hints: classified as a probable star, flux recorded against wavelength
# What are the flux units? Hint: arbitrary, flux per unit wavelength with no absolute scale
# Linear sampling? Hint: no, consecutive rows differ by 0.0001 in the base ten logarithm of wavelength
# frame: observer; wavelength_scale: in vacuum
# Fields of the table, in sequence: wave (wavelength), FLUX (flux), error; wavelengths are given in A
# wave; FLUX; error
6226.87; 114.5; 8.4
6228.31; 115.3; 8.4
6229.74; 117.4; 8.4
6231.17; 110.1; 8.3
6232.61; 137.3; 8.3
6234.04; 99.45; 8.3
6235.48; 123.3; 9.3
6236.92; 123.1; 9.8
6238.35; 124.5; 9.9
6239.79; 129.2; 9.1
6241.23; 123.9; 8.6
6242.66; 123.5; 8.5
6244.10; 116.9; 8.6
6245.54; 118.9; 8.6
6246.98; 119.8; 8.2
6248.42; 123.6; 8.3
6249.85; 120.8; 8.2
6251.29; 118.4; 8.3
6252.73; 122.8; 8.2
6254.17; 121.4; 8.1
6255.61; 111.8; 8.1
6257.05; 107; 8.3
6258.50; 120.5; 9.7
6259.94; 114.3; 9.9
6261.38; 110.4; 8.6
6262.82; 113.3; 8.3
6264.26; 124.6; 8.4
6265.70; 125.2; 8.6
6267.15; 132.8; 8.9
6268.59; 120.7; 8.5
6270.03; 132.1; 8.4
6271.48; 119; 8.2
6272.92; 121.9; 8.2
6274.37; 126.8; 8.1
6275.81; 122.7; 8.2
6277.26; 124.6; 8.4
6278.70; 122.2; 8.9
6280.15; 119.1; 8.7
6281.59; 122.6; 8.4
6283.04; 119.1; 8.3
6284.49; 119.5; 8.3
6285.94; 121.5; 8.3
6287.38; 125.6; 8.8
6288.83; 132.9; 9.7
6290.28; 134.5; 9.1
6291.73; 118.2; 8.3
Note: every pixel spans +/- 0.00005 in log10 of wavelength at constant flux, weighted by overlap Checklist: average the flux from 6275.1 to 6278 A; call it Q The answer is 124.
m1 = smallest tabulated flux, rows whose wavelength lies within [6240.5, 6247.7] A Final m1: 116.9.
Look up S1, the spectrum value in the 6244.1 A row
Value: 116.9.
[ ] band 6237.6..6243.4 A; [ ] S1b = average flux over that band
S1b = 125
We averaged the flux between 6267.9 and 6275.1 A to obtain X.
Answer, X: 124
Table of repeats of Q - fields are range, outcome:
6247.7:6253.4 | 122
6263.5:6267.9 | 127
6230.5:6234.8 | 116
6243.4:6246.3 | 118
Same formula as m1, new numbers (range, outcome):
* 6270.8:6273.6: 119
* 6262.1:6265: 113.3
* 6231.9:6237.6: 99.45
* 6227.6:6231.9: 110.1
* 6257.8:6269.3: 110.4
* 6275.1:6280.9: 119.1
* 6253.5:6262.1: 107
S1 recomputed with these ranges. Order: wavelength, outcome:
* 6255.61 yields 111.8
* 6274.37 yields 126.8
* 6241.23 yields 123.9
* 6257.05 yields 107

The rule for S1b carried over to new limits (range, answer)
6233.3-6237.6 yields 115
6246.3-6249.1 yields 122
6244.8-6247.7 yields 119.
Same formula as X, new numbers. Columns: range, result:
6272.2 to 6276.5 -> 124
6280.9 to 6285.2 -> 120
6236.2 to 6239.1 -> 124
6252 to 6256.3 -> 119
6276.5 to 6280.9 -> 122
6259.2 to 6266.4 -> 118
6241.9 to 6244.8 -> 120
